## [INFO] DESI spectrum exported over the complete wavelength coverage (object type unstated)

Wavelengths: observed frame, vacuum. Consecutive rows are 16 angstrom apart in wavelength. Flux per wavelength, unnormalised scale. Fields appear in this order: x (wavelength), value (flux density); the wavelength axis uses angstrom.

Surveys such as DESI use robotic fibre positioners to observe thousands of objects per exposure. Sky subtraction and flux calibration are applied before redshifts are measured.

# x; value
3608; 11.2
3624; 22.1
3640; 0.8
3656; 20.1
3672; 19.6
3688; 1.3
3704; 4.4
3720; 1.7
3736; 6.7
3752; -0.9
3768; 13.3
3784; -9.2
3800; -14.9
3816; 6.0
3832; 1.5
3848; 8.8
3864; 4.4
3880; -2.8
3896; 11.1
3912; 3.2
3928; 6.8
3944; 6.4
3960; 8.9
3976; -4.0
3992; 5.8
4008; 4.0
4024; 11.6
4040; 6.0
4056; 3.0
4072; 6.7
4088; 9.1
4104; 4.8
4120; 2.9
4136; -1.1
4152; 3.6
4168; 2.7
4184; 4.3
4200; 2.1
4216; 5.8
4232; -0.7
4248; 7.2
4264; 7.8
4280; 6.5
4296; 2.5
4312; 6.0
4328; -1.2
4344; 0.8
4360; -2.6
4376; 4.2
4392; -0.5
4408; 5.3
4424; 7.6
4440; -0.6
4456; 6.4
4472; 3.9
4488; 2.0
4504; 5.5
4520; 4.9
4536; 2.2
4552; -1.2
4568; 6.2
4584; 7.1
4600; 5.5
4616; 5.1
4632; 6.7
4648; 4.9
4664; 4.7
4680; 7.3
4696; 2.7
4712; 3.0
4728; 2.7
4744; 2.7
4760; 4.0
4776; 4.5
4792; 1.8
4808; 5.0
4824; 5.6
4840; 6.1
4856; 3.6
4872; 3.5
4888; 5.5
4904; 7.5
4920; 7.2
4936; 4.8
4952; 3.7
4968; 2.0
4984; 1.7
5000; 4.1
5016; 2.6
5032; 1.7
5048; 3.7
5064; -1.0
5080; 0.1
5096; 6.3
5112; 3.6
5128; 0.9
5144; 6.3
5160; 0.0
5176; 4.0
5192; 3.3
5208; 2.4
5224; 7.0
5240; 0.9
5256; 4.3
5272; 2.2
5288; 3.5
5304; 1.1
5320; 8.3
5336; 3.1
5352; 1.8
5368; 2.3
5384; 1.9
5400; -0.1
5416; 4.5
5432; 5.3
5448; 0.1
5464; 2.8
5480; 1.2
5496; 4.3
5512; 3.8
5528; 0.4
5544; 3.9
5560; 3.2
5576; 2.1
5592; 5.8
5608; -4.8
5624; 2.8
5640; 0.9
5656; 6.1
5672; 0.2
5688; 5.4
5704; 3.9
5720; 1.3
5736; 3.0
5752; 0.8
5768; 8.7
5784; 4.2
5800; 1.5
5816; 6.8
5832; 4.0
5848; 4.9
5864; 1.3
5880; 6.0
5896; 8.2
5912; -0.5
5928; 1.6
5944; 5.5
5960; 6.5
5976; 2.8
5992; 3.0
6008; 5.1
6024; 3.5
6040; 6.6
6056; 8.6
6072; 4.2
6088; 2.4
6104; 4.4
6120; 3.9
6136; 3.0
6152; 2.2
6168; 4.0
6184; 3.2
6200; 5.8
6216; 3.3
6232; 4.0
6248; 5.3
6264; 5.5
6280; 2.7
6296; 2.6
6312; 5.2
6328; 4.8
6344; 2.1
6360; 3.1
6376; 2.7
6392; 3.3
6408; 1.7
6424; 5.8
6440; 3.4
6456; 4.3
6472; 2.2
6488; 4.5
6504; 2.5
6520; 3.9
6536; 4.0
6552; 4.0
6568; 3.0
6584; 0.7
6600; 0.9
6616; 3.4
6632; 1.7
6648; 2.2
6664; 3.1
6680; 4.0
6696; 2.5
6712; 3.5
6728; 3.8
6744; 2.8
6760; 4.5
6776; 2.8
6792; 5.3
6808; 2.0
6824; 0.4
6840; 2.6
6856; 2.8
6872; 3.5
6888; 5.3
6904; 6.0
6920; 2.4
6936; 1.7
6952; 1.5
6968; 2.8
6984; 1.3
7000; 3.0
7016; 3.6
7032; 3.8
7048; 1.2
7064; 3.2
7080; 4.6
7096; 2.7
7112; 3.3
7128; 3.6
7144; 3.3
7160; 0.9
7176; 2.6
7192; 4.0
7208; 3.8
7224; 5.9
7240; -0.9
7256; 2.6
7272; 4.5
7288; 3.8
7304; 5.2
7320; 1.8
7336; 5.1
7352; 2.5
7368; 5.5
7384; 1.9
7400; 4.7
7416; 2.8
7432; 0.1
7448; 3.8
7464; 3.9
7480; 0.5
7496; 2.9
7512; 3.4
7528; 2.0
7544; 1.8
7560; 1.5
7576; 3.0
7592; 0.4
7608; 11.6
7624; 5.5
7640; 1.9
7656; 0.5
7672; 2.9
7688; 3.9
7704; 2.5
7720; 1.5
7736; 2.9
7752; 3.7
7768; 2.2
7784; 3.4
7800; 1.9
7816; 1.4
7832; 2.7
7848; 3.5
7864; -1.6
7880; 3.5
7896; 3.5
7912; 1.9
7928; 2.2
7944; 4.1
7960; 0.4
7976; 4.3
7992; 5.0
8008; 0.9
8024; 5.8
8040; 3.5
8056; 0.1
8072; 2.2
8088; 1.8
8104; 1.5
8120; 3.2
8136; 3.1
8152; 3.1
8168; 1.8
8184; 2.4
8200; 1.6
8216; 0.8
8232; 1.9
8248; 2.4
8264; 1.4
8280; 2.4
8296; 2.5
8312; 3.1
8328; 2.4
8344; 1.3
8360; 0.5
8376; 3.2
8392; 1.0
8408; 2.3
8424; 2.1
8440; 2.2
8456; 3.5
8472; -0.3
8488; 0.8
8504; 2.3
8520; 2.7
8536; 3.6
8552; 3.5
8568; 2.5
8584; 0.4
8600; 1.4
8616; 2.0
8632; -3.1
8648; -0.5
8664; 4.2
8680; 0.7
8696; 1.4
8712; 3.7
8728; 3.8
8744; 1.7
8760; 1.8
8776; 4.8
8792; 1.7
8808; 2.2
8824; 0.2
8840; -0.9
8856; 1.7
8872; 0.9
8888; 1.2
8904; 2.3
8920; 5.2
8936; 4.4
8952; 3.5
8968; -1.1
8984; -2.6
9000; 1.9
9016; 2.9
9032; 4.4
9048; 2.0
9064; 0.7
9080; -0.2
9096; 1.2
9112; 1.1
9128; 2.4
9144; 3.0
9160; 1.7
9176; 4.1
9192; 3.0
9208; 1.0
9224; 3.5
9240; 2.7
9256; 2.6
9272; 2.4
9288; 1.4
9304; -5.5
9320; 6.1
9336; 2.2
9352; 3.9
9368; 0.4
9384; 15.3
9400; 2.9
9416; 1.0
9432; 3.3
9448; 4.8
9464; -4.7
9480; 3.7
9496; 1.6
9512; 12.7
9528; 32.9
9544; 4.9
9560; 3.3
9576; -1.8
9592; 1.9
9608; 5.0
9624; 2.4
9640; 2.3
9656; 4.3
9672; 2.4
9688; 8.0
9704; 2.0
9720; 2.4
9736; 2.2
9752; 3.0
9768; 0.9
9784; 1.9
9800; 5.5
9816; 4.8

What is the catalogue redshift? 1.55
